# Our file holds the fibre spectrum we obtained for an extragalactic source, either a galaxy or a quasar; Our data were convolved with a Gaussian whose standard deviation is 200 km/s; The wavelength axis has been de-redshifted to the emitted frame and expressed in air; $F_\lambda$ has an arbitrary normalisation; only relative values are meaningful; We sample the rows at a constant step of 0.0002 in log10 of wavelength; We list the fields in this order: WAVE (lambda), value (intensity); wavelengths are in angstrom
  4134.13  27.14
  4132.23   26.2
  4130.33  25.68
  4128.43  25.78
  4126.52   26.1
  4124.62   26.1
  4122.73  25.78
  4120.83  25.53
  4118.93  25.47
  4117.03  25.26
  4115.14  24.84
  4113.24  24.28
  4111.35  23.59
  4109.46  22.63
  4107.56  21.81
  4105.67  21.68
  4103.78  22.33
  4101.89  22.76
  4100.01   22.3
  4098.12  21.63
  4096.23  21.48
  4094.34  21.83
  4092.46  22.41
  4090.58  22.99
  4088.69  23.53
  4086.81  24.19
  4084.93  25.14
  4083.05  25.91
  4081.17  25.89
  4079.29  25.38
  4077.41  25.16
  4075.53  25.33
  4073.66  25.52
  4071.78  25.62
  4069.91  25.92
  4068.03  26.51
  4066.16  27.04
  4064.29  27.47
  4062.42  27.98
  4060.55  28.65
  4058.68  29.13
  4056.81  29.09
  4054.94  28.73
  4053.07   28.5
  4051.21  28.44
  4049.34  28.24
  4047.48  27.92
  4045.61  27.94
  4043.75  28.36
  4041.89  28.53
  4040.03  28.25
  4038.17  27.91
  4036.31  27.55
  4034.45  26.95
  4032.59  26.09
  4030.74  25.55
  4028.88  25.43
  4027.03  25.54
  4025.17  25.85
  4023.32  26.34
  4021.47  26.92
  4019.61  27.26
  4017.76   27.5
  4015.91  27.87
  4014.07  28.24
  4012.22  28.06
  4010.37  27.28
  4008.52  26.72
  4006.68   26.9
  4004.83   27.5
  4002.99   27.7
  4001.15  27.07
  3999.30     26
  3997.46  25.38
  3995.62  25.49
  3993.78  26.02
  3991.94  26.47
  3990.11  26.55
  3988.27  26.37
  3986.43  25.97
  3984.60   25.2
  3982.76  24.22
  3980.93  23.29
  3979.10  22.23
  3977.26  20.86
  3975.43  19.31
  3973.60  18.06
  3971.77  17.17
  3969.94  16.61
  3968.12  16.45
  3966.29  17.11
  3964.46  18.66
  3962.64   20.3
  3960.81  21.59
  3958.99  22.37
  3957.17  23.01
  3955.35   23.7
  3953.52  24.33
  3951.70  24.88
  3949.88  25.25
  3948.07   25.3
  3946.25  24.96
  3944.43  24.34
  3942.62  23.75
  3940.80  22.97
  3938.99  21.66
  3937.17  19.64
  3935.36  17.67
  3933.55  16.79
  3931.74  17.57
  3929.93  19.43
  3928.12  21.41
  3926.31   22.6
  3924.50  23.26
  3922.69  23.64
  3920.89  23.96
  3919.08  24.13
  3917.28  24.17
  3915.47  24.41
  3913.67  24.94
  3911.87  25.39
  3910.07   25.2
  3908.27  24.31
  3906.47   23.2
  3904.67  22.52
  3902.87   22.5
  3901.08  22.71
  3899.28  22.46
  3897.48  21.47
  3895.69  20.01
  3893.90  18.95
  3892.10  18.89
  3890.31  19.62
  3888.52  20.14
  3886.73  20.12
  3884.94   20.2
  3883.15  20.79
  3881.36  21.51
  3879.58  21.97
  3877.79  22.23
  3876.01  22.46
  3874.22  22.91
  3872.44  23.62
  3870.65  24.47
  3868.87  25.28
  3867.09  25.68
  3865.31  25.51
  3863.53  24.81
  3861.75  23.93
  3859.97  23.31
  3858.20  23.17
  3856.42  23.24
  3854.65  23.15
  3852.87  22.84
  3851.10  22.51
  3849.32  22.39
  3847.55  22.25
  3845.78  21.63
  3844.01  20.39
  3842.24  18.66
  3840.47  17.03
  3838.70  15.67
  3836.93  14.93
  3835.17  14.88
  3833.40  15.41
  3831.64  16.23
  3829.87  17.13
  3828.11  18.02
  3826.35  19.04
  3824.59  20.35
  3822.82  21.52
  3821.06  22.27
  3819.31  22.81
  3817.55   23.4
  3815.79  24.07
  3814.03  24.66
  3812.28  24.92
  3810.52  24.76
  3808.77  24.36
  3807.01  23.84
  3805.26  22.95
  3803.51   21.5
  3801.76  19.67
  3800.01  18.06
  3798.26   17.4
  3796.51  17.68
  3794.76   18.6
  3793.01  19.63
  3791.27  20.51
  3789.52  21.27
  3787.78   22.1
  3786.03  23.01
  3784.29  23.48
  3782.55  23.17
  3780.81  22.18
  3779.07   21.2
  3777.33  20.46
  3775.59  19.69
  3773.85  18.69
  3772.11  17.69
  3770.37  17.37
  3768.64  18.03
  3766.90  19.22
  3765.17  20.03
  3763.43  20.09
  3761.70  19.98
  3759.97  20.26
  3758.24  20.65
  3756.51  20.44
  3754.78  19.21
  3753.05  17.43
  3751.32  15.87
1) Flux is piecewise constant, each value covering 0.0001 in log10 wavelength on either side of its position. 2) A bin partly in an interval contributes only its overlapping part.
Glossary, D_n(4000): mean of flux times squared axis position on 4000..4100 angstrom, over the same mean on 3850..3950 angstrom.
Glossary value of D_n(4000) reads 1.3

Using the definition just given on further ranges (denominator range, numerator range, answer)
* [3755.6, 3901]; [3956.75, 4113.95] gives 1.32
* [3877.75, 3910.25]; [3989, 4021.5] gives 1.33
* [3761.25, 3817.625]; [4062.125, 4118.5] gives 1.34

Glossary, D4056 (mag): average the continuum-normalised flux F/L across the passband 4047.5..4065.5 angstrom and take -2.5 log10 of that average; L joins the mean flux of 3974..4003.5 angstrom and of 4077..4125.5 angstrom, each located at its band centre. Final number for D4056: -0.18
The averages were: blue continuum 24.7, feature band 28.4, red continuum 23.8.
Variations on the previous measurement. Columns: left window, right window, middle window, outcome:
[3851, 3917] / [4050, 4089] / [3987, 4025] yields -0.06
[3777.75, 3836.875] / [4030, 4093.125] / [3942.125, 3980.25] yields 0.14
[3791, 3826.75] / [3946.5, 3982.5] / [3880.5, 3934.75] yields -0.03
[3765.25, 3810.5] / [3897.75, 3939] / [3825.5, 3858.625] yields 0.10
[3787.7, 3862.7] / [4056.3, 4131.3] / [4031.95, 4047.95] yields -0.16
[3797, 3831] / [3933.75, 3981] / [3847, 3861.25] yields -0.07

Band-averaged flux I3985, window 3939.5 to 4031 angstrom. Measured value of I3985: 24.2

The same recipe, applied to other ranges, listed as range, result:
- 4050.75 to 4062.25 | 28.7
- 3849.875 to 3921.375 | 22.8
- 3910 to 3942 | 22.1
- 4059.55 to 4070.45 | 27.3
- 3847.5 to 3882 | 23.4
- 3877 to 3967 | 22.1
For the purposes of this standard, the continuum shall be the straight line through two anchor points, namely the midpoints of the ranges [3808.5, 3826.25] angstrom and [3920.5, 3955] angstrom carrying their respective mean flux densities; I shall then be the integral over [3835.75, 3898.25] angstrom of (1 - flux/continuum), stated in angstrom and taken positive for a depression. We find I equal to 3.3 angstrom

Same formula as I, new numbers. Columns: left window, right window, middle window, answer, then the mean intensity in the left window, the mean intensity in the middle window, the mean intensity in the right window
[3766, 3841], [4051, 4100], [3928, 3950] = 1.4 angstrom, 20.2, 21.5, 25.6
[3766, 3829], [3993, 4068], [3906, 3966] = 5.2 angstrom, 21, 22.6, 27.3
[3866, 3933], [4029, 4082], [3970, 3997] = 2.0 angstrom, 22.4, 23.2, 27.2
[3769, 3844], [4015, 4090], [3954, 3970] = 2.7 angstrom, 20.2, 20.3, 26.9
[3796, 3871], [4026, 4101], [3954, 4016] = 2.2 angstrom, 21.3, 23.7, 26.1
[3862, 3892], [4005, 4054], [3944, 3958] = 0.2 angstrom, 22.5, 24.5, 27.3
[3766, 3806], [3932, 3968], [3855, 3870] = -2.4 angstrom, 20.1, 24.3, 21.8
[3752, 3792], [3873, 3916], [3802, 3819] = -2.3 angstrom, 20.2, 23.6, 22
